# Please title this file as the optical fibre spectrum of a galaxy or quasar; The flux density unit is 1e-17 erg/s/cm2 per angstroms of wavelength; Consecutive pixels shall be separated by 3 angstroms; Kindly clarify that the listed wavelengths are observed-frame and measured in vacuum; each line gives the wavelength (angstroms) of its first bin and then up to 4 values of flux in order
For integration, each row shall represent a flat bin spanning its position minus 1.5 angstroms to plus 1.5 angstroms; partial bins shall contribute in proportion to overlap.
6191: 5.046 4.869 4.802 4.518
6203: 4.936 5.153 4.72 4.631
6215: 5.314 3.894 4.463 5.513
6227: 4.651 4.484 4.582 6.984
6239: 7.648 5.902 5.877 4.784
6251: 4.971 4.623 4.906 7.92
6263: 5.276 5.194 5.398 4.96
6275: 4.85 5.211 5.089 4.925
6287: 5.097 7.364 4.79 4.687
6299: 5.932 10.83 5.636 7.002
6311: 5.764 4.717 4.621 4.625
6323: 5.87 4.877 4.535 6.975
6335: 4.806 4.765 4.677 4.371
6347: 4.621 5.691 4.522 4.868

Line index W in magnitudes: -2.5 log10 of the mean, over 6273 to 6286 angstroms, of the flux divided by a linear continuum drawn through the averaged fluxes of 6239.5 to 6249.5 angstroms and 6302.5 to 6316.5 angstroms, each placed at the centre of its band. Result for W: 0.18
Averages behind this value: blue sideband 5.73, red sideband 6.06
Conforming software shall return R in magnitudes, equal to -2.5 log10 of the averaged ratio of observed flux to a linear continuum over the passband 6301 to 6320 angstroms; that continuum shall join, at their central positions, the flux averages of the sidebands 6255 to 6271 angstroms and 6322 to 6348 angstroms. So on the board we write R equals -0.17 mag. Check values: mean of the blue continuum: 5.68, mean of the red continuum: 5.05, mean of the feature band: 6.17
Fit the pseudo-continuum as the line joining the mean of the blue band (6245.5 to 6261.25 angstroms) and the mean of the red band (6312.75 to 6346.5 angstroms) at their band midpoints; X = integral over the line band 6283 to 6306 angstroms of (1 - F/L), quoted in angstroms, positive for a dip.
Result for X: -4.5 angstroms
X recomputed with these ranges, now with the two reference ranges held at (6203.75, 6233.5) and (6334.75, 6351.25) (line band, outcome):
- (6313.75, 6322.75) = 0.0 angstroms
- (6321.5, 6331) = -0.8 angstroms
